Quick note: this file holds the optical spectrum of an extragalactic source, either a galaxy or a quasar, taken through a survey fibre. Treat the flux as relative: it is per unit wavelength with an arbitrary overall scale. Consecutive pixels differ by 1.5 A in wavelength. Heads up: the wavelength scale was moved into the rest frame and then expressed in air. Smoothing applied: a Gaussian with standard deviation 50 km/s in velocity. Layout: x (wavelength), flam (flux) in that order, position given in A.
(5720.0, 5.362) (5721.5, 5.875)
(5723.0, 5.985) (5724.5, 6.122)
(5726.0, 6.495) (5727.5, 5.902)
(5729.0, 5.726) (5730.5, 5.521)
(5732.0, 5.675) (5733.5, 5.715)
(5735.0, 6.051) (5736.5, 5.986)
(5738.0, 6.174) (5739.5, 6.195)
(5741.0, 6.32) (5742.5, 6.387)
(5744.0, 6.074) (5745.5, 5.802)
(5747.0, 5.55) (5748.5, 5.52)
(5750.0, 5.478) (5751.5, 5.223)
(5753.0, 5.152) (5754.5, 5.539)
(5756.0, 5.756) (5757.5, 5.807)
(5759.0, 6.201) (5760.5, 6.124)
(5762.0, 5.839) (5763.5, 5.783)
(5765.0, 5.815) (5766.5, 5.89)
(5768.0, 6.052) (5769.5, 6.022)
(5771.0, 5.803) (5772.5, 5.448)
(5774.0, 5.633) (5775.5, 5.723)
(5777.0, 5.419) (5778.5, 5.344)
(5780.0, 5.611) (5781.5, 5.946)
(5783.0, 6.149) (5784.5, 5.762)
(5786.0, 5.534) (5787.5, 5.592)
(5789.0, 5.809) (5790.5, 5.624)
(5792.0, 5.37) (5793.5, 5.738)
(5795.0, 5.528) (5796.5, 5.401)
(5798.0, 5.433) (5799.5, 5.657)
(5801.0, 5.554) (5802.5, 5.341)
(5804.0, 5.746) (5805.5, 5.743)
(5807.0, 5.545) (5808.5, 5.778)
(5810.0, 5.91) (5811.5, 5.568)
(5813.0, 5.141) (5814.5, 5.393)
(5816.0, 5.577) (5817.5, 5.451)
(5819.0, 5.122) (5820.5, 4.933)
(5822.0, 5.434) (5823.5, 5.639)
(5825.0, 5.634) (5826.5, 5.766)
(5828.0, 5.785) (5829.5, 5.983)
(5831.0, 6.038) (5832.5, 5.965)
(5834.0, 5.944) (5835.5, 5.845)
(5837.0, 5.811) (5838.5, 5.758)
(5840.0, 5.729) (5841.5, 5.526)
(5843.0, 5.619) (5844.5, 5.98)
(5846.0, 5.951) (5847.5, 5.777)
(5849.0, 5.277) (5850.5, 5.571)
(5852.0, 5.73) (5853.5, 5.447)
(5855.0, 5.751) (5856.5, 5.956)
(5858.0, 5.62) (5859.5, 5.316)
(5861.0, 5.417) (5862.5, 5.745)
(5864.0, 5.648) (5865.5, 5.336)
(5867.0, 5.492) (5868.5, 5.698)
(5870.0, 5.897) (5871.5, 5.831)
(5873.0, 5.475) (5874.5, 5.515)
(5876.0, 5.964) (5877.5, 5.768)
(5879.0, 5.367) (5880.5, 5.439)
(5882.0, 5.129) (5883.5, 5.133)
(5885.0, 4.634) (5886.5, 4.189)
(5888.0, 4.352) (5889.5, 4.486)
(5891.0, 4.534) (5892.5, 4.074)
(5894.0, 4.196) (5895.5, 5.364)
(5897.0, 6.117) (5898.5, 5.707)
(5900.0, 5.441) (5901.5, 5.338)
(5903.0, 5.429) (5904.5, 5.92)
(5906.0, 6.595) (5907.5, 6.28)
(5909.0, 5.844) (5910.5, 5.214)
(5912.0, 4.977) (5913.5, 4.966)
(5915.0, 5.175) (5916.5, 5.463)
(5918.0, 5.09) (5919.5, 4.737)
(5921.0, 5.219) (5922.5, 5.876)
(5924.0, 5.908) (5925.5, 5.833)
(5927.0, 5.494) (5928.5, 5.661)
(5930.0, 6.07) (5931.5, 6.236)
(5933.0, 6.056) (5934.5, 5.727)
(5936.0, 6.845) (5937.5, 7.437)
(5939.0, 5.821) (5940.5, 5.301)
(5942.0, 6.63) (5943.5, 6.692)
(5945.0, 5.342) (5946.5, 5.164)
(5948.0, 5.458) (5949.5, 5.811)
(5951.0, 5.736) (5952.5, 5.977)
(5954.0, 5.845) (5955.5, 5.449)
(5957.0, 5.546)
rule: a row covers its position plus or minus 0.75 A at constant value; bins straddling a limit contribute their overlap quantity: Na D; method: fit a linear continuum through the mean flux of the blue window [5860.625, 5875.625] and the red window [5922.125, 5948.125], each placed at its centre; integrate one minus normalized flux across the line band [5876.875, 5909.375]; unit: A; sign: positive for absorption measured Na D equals 3.0 A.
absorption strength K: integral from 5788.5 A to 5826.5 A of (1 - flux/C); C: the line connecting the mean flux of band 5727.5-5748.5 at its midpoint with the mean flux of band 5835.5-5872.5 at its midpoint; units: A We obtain 1.6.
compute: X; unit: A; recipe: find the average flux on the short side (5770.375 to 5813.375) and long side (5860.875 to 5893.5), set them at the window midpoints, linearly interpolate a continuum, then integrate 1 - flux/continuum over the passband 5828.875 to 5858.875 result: -2.14 A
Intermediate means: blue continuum 5.62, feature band 5.76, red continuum 5.22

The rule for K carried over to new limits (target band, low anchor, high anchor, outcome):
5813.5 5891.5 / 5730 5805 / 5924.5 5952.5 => 4.5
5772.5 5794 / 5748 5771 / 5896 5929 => 0.3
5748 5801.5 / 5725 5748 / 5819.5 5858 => 1.8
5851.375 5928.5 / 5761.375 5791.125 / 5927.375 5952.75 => 6.7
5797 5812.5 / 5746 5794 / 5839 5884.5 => 0.1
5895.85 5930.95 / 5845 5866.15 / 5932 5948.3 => 2.0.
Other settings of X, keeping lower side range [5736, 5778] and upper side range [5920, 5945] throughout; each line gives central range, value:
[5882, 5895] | 3.18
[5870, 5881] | 0.56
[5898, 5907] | 0.34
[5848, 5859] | 0.56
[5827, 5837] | -0.03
